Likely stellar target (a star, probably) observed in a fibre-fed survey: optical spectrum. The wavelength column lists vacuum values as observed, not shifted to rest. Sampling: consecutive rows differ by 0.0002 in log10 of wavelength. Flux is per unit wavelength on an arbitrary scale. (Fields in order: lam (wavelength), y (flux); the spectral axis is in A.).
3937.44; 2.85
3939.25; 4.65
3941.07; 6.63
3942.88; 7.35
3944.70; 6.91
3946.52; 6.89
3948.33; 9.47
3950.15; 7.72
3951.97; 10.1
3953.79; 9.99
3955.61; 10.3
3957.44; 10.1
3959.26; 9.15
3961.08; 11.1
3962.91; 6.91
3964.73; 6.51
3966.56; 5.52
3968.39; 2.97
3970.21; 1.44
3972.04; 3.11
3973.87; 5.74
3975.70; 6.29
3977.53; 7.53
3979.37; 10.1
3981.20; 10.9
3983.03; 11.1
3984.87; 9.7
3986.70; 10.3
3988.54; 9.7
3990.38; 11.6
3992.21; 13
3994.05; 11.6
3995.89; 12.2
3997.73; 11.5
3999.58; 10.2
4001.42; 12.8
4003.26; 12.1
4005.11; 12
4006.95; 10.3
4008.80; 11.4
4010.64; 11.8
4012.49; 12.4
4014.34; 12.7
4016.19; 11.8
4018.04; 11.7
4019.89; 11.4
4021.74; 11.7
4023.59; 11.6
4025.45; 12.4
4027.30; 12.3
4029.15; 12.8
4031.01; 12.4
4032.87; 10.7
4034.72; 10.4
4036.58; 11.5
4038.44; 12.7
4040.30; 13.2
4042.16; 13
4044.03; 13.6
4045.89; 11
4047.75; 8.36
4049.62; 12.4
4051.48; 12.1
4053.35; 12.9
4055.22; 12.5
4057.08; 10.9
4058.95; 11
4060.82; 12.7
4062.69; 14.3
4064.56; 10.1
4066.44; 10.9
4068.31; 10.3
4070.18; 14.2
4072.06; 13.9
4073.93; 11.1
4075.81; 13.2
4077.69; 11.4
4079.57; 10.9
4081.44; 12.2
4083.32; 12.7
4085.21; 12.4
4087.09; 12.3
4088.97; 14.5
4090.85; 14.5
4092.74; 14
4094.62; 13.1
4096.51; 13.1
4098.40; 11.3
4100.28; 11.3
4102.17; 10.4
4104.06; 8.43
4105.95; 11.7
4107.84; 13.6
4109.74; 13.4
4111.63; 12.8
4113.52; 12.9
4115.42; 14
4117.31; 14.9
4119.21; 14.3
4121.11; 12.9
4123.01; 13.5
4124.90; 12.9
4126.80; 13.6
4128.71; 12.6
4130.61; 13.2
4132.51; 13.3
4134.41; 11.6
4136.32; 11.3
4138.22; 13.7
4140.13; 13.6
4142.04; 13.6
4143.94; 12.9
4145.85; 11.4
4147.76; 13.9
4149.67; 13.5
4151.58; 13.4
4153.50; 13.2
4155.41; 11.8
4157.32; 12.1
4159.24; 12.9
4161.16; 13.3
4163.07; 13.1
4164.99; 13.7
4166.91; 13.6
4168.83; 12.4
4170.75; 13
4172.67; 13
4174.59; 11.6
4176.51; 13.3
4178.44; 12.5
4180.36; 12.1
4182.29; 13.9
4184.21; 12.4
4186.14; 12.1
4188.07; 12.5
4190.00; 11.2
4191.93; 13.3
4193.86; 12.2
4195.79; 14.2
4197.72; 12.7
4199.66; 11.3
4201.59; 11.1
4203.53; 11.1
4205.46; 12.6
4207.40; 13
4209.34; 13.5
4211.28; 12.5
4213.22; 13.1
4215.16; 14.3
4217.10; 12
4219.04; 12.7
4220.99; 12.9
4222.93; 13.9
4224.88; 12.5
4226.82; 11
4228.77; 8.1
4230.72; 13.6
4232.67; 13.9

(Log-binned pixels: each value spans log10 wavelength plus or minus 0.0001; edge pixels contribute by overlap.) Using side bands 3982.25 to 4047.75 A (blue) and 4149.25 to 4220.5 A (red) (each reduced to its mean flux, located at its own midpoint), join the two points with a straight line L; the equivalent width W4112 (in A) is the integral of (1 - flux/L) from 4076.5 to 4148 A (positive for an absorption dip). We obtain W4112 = -2.70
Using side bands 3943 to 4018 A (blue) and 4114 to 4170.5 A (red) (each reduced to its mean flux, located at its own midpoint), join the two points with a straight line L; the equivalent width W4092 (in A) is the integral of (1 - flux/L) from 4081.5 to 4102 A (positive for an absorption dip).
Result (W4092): -1.4 A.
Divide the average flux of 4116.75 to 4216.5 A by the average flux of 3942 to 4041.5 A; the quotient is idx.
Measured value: 1.3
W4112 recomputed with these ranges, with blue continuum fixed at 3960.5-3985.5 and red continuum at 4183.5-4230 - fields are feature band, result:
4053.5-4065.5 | -4.0 A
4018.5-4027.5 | -4.1 A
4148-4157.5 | -1.6 A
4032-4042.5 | -4.2 A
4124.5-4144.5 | -4.2 A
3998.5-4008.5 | -4.9 A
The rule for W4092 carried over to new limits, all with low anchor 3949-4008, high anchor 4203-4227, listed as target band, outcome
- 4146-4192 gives -2.7 A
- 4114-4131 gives -3.2 A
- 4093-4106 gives -0.5 A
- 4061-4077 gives -2.6 A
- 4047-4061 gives -1.7 A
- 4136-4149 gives -1.5 A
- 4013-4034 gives -4.4 A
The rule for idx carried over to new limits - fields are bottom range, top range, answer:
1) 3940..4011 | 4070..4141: 1.41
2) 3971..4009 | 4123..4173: 1.28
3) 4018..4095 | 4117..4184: 1.07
